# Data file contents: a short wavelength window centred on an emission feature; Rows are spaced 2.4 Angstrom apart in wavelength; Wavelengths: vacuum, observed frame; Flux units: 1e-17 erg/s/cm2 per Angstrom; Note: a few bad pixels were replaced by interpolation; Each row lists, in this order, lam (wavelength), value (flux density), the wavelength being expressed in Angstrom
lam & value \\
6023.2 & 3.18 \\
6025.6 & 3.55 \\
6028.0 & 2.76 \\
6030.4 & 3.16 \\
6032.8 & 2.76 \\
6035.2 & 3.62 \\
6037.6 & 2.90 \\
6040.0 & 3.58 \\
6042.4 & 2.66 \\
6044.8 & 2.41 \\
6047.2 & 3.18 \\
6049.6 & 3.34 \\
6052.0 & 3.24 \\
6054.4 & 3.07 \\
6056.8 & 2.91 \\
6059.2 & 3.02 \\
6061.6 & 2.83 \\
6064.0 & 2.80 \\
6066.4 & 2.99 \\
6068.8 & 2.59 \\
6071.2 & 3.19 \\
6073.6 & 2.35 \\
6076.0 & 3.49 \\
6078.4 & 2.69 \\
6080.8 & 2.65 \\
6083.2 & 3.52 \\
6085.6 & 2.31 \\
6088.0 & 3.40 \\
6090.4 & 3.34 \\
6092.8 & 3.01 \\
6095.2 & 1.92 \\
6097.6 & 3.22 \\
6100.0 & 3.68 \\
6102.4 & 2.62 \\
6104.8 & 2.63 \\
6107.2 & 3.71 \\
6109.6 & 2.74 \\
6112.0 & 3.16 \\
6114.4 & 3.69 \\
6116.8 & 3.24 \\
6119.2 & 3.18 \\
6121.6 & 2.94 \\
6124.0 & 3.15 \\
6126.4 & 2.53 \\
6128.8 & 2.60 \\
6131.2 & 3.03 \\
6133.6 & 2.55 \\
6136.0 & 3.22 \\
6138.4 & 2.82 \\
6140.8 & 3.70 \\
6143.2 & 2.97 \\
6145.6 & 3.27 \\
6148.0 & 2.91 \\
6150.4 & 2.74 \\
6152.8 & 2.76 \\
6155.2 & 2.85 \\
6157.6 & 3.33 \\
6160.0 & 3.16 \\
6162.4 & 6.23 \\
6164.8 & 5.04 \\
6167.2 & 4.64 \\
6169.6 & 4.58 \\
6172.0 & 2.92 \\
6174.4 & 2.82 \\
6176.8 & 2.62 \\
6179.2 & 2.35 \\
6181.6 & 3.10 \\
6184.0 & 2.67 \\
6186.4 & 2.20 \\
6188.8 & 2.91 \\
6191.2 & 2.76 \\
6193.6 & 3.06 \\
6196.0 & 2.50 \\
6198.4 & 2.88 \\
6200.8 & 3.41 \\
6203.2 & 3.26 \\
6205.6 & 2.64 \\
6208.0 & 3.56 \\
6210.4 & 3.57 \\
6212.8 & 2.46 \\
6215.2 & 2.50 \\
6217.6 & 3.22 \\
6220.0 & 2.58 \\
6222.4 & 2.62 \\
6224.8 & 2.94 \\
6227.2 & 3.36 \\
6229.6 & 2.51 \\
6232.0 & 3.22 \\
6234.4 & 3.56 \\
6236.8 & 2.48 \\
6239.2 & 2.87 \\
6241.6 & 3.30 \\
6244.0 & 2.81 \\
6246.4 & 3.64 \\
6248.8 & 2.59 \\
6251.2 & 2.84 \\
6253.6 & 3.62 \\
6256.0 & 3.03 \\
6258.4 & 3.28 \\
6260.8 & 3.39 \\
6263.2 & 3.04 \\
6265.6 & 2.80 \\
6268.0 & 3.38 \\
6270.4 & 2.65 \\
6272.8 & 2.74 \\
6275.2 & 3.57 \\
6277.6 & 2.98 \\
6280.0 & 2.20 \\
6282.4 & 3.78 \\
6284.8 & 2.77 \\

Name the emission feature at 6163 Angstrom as H-beta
